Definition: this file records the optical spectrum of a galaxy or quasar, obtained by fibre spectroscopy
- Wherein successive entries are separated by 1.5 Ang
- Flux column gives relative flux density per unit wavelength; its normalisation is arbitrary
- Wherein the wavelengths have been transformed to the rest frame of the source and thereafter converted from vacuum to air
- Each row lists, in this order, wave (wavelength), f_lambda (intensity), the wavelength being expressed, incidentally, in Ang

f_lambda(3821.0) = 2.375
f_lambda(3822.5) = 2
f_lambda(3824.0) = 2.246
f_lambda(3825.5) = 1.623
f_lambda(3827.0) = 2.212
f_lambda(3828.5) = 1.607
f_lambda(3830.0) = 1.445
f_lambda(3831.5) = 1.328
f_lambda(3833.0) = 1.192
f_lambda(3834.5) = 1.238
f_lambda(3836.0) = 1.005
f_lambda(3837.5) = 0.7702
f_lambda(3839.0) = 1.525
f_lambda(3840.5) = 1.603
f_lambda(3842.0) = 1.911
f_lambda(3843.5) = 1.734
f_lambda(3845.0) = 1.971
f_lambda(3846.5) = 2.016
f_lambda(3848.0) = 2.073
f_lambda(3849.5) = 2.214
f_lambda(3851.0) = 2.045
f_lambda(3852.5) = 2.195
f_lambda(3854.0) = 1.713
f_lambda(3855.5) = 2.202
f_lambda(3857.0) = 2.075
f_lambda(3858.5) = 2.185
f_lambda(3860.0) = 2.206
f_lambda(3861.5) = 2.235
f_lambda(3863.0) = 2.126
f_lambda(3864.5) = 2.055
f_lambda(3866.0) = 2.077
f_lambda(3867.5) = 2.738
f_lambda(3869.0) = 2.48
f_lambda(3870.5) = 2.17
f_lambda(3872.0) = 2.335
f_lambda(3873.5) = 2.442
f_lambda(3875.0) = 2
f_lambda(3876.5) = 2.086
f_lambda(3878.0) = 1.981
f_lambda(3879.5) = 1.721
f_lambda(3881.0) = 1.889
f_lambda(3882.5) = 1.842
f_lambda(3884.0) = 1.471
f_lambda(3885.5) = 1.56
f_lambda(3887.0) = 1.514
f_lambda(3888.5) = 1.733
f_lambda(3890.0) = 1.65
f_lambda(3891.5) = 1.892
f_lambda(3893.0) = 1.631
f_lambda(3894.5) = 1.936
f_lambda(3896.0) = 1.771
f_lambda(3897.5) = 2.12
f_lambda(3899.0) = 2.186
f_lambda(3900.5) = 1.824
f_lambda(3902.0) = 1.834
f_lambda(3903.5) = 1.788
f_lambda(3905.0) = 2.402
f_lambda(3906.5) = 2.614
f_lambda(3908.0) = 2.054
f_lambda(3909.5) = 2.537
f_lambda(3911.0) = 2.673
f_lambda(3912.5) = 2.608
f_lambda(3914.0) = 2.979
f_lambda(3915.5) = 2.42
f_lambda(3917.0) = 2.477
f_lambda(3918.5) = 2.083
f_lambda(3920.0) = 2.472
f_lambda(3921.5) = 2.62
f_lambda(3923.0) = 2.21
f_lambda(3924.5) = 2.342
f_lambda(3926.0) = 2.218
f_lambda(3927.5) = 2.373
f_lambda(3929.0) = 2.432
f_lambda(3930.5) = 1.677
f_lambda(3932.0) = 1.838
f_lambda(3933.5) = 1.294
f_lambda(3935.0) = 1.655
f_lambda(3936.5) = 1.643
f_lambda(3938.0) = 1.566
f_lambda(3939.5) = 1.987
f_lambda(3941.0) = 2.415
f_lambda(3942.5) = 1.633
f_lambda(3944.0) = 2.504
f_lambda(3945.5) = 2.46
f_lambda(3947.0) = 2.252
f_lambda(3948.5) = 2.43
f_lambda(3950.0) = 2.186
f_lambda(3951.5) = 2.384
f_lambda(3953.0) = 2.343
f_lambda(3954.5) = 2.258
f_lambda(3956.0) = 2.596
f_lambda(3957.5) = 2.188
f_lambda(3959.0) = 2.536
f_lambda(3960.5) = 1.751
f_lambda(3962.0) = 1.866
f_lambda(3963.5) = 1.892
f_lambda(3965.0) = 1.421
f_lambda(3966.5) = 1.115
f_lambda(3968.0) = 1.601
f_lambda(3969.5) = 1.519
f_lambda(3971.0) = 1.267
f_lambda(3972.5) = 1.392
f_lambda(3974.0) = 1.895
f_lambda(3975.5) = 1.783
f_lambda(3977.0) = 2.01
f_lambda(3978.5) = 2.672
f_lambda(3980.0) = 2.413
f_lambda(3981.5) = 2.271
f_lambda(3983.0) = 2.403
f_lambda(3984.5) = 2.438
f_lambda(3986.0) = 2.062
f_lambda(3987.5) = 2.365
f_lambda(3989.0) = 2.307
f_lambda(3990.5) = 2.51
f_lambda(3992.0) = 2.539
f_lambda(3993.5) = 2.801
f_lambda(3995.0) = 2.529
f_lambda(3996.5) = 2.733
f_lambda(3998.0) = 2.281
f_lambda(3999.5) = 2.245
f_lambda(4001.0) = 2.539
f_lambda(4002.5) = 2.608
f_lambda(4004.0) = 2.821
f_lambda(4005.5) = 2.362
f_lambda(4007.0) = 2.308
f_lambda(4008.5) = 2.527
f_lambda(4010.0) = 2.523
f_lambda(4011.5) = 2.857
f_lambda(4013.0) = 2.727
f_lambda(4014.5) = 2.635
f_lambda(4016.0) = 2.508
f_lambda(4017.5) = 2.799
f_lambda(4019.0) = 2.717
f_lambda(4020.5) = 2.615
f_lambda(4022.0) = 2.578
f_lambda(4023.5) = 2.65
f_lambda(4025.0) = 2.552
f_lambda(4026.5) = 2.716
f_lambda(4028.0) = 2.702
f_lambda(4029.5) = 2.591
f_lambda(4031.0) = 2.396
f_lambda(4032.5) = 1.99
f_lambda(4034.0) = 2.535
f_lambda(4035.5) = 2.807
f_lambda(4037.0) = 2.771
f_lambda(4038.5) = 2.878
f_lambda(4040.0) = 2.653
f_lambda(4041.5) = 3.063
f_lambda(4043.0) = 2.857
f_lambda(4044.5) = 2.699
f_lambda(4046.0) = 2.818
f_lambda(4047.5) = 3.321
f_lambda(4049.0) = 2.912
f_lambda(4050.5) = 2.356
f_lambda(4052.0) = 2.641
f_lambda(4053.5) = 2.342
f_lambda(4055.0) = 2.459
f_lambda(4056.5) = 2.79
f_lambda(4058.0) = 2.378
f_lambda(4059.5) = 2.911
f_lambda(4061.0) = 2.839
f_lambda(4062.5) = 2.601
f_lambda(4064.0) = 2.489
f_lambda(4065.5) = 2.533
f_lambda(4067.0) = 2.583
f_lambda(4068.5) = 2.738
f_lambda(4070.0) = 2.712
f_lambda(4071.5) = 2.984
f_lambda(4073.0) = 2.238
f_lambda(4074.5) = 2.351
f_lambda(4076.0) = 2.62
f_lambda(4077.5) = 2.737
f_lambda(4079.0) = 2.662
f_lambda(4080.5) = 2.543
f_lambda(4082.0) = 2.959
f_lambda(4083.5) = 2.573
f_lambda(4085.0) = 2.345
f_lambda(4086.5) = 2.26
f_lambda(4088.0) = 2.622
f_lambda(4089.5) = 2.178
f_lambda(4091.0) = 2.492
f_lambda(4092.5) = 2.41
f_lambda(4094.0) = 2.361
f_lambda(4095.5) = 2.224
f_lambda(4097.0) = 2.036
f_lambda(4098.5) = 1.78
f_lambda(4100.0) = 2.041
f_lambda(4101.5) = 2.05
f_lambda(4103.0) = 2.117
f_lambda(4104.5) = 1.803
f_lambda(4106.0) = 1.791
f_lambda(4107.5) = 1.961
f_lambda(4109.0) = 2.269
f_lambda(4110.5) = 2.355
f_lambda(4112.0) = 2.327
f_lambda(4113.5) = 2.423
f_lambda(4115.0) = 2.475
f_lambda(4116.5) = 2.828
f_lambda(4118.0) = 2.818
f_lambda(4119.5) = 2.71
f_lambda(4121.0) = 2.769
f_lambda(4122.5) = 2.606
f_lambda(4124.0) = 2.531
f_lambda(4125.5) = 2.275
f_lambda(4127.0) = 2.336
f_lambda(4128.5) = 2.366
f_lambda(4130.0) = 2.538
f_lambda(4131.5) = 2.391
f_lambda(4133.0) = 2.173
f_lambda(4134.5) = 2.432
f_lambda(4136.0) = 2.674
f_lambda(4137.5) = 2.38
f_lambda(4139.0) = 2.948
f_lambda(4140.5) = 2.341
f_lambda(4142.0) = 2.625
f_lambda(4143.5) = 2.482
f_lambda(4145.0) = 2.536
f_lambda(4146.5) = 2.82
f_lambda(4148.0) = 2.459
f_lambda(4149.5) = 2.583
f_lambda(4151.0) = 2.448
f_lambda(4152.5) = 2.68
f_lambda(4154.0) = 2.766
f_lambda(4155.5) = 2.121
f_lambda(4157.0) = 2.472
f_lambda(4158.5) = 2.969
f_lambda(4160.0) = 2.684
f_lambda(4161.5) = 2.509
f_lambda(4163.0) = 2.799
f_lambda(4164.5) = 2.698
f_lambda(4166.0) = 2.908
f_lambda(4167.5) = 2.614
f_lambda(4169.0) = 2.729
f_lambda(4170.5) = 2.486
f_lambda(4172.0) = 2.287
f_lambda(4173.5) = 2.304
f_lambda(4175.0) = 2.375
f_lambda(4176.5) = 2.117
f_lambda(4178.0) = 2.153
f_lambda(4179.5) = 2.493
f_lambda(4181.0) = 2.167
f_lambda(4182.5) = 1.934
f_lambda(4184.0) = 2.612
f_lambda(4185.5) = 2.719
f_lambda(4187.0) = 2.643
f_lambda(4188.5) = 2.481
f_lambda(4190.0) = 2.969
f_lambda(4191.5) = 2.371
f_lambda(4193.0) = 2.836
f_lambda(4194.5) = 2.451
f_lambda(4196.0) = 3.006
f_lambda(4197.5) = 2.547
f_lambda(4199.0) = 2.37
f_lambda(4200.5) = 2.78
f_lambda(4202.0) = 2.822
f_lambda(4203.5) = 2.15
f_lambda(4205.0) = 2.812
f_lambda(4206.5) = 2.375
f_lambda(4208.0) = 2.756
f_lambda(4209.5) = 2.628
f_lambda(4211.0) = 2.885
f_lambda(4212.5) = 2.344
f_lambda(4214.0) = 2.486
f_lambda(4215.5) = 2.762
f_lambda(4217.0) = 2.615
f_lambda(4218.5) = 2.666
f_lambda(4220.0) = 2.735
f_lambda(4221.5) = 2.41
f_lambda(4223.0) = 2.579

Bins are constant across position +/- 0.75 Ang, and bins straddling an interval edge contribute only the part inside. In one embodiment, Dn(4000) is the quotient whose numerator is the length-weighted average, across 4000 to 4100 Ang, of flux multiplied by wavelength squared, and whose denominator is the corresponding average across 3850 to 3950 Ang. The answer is 1.33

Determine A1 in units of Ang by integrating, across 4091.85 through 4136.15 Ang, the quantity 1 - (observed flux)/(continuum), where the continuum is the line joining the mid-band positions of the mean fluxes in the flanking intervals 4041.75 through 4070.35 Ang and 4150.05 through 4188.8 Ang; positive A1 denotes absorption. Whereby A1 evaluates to 4.6 Ang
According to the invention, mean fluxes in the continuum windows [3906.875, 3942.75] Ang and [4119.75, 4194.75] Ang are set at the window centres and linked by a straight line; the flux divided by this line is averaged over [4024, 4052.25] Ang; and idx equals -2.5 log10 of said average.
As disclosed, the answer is -0.15 mag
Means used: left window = 2.19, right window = 2.52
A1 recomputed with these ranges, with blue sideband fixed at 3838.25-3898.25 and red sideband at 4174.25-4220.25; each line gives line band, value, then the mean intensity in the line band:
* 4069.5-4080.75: -1.3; 2.61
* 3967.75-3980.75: 1.9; 1.85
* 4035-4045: -2.4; 2.82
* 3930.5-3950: 1.2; 1.97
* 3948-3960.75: -1.1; 2.32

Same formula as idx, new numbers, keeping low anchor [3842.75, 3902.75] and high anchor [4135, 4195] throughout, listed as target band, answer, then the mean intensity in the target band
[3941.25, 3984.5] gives 0.06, 2.05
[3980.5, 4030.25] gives -0.13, 2.54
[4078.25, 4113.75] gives 0.06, 2.27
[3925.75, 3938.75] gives 0.15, 1.84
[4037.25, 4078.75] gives -0.15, 2.69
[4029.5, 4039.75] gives -0.12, 2.57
